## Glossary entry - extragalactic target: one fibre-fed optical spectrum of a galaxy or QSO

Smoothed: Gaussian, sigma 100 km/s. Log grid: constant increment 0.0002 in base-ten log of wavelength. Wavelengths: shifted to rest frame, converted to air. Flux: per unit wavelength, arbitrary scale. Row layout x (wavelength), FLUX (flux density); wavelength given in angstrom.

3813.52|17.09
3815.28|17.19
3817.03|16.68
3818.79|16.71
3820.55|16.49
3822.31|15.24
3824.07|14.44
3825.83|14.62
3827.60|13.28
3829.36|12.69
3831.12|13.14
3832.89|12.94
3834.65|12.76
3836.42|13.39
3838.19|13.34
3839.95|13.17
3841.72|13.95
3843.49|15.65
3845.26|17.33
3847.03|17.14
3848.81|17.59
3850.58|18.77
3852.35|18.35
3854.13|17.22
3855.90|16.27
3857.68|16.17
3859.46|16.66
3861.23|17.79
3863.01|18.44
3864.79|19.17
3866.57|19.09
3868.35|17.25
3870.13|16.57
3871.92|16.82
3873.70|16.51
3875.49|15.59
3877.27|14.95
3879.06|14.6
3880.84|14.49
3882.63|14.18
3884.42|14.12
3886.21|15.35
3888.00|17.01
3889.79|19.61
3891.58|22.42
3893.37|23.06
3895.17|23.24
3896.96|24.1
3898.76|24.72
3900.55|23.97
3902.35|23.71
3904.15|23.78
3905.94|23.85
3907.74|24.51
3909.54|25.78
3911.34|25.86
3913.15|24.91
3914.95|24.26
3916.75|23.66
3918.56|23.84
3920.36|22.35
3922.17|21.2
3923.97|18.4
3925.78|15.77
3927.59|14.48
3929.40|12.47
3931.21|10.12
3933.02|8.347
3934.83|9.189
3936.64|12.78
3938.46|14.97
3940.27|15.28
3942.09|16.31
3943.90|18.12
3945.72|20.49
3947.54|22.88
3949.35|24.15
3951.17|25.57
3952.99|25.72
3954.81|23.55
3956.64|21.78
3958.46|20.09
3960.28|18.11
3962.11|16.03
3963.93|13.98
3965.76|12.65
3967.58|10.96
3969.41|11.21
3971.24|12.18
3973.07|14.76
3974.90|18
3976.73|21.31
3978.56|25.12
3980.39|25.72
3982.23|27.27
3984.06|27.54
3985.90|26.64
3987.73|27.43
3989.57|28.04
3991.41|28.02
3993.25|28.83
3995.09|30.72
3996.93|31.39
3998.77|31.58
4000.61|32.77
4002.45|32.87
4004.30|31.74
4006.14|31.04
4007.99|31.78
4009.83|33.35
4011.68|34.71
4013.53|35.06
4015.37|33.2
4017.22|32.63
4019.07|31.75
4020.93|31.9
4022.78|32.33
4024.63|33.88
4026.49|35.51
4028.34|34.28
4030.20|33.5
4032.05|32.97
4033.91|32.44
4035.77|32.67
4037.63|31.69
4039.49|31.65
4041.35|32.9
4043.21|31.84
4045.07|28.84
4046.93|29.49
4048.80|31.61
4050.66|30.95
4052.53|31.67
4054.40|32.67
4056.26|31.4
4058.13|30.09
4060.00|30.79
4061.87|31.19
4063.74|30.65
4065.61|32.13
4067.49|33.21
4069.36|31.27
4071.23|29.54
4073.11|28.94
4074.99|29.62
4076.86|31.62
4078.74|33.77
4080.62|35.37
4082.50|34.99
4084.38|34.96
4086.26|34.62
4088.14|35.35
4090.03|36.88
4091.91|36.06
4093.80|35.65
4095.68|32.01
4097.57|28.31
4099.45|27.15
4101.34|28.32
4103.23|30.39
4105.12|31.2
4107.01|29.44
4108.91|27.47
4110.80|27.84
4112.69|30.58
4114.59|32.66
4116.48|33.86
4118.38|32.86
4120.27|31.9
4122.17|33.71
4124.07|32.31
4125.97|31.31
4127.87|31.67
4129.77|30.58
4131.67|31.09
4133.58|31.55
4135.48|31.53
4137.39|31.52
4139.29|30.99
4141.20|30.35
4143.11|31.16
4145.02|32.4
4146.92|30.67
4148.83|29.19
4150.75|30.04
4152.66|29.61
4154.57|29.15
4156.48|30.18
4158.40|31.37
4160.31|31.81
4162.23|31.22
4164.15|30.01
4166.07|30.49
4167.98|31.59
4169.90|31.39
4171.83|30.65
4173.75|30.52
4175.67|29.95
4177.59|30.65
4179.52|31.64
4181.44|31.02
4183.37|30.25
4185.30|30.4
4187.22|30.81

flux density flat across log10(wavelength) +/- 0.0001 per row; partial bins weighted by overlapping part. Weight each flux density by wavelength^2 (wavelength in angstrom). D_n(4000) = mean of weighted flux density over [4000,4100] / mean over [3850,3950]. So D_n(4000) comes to 1.9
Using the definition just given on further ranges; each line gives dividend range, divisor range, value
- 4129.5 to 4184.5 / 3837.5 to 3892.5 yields 2.14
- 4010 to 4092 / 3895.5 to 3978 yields 1.80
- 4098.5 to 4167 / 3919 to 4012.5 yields 1.53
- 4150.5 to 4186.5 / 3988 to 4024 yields 1.05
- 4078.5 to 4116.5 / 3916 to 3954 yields 1.95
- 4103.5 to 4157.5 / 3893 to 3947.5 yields 1.74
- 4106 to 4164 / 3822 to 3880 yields 2.26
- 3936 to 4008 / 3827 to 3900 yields 1.42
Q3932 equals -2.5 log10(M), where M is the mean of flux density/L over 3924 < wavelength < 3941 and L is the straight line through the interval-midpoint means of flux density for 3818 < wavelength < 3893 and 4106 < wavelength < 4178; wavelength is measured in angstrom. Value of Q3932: 0.48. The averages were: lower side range 16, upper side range 30.9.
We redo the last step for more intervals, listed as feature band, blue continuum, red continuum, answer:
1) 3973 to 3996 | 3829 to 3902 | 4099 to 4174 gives -0.11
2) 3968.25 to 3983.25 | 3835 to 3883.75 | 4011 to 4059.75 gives 0.36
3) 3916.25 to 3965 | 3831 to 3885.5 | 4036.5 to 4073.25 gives 0.23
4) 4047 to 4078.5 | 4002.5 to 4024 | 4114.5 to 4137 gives 0.05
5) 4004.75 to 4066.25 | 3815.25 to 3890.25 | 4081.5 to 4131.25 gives -0.17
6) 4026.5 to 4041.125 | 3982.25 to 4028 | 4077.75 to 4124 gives -0.04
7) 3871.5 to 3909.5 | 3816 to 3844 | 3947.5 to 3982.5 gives -0.19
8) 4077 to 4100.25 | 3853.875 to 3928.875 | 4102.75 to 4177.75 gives -0.18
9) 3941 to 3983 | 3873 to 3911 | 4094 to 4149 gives 0.21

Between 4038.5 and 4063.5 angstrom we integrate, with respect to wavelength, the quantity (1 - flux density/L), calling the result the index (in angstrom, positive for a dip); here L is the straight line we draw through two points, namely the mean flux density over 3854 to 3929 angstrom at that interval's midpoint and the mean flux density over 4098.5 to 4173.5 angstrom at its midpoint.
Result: -3.9 angstrom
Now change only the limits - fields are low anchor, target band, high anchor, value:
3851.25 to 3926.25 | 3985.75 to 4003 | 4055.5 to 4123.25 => -2.5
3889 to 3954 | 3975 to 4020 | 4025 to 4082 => -4.6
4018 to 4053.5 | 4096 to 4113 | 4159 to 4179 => 1.3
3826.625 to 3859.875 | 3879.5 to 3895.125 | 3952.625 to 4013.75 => 0.4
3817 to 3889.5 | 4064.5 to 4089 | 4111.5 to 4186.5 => -4.8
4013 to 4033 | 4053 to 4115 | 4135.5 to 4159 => 0.6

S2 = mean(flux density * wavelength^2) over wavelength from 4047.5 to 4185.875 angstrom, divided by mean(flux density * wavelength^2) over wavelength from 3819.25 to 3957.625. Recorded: 1.94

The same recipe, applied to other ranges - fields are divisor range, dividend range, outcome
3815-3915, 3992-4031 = 1.96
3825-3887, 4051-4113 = 2.26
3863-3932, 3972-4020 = 1.55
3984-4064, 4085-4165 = 1.04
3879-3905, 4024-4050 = 1.73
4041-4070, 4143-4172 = 1.03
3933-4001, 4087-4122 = 1.60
